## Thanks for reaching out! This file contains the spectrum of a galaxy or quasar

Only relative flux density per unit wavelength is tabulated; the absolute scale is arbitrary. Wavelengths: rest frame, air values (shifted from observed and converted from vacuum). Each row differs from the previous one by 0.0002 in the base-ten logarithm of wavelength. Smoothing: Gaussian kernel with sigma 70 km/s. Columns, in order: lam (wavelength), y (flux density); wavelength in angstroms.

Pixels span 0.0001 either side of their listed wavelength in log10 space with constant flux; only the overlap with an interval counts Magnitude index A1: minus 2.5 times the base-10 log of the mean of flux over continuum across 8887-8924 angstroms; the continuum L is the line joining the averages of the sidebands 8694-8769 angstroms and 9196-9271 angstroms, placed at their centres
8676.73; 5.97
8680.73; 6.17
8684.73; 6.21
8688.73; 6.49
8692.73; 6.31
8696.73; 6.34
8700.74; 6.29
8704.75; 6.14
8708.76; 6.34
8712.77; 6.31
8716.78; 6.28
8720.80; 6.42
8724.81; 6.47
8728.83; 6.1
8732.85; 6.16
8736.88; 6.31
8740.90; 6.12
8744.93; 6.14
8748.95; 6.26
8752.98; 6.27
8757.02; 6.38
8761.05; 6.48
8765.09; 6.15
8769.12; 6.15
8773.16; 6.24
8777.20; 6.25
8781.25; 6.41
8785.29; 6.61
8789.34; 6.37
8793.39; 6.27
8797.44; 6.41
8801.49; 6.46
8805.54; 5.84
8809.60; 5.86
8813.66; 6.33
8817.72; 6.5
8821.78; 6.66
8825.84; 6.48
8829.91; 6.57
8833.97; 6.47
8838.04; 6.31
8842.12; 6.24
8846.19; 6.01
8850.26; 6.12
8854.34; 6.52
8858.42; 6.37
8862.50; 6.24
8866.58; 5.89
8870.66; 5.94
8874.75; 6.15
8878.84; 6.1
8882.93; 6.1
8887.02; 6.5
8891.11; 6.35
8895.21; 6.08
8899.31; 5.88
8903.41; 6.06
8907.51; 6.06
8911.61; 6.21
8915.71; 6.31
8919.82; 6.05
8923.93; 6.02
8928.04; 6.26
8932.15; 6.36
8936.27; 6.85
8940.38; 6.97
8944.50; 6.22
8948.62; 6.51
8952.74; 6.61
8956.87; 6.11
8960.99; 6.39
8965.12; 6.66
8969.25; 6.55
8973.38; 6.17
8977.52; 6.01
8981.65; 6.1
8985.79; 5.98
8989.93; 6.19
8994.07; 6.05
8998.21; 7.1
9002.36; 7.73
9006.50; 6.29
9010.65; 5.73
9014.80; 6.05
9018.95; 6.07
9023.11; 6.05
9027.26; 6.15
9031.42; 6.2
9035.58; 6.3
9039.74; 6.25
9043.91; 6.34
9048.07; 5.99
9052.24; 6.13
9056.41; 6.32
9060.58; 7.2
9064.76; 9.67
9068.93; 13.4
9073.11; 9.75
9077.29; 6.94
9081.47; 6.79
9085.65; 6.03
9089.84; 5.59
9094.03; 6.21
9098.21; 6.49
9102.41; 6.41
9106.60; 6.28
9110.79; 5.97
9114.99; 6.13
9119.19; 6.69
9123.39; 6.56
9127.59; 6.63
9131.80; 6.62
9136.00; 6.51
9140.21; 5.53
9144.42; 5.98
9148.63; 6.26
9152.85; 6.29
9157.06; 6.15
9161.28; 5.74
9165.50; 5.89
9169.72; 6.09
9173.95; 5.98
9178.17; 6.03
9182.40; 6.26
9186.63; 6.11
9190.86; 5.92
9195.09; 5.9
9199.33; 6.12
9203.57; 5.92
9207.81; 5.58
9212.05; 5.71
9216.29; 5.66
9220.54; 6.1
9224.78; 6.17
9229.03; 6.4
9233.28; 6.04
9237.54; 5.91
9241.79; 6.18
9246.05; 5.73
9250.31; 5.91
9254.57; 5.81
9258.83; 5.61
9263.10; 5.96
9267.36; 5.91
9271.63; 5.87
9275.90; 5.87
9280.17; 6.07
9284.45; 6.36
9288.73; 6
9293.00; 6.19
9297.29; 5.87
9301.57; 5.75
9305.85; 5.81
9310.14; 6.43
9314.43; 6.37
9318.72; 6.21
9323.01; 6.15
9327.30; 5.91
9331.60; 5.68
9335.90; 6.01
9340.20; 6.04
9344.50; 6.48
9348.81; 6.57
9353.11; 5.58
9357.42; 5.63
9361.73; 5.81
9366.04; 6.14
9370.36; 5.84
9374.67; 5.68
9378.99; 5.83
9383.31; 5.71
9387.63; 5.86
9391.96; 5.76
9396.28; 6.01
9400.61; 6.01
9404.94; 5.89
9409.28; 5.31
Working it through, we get 0.00 mag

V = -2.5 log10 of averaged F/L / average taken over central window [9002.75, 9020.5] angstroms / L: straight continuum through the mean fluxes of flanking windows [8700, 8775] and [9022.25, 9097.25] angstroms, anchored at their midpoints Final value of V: 0.13 mag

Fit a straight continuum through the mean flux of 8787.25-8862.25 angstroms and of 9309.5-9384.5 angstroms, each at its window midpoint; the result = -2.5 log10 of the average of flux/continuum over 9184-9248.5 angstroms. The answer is 0.02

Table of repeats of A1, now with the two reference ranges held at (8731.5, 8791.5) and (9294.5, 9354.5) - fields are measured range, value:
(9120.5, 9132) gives -0.078 mag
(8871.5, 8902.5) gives 0.015 mag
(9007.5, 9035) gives 0.021 mag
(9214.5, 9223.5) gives 0.035 mag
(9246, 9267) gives 0.050 mag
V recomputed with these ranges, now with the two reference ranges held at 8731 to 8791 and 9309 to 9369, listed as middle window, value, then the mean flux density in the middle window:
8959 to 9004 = -0.040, 6.44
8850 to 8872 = 0.010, 6.19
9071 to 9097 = -0.119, 6.88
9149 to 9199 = 0.015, 6.04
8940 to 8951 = -0.050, 6.51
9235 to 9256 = 0.034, 5.91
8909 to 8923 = 0.009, 6.17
